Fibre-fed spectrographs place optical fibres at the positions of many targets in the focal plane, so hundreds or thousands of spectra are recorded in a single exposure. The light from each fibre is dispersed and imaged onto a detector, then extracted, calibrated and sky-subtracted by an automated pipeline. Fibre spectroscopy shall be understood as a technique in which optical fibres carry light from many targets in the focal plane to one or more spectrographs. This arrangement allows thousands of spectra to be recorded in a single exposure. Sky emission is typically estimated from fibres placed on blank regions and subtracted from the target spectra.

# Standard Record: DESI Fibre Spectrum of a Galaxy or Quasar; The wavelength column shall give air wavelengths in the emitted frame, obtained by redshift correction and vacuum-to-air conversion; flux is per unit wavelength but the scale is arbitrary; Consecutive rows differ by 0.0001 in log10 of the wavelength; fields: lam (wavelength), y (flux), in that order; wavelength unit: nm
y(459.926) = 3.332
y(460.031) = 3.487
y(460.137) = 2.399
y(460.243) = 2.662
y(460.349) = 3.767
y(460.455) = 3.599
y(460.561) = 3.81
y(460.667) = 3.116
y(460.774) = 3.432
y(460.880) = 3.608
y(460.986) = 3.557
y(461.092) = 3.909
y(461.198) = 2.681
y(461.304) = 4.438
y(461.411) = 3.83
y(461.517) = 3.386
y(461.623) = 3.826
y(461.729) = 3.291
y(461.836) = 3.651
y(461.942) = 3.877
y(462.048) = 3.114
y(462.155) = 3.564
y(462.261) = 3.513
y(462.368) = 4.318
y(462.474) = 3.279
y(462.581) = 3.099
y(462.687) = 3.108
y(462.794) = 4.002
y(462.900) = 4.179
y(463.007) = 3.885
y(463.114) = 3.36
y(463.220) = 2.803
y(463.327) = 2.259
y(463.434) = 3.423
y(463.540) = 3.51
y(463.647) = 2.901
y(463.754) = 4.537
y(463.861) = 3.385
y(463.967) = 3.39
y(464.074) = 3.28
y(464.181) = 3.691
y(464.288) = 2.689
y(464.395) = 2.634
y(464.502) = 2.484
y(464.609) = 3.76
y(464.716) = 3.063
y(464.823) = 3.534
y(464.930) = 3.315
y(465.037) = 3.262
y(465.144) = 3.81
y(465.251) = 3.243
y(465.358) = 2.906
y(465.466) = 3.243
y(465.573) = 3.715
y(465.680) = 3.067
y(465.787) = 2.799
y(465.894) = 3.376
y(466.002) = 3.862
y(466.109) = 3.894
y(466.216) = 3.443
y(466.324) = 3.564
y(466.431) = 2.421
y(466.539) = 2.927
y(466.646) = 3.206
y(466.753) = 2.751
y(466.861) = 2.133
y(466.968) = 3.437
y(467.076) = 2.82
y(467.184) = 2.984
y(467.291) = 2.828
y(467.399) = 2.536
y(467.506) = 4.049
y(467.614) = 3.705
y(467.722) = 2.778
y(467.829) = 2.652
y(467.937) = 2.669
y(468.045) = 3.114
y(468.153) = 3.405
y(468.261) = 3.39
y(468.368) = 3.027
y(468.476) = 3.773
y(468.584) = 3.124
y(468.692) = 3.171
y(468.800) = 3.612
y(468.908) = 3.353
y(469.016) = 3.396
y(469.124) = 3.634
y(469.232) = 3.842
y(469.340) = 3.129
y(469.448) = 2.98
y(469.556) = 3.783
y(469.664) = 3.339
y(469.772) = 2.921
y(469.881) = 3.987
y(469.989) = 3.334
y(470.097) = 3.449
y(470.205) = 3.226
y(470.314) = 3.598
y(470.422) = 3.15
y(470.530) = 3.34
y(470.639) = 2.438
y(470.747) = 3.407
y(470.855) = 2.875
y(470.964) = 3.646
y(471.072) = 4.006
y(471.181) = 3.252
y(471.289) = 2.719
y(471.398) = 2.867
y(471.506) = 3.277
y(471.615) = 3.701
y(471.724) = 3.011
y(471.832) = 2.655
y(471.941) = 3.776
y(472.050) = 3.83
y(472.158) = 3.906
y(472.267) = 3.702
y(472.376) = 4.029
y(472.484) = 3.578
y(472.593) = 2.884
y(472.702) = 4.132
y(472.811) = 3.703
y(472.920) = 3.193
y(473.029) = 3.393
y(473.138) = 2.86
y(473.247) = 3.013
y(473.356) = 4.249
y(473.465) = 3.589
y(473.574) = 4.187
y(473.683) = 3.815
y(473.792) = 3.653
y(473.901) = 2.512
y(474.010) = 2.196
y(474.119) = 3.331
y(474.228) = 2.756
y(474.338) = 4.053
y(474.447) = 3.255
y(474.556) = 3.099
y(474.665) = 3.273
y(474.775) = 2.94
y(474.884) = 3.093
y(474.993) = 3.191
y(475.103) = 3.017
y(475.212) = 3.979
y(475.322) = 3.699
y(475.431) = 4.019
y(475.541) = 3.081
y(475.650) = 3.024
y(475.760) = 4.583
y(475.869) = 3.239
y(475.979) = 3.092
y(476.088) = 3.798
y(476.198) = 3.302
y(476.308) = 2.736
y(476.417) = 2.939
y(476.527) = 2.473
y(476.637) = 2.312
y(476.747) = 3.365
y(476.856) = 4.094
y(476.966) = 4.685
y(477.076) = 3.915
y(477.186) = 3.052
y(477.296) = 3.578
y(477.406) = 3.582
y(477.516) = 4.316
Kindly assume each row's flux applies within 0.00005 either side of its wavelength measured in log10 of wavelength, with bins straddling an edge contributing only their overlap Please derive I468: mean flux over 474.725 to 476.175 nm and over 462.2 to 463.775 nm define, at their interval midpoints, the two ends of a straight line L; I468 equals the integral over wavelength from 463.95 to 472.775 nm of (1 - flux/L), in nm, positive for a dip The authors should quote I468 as 0.44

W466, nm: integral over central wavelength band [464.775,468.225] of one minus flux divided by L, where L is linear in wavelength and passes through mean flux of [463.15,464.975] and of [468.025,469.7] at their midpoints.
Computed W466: 0.14 nm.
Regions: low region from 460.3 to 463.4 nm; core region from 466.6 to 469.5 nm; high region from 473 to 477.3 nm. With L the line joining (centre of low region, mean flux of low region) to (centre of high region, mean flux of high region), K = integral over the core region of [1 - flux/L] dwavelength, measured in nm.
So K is 0.24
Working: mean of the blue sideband 3.52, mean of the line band 3.17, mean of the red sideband 3.36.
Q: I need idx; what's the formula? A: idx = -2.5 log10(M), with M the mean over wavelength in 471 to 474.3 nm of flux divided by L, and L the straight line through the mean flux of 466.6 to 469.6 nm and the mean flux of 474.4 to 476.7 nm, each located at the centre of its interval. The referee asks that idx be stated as -0.057 mag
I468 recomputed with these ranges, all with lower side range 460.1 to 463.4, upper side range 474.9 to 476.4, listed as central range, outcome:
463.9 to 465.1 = 0.09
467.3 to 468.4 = 0.10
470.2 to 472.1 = 0.09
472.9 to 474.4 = 0.04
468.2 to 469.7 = 0.02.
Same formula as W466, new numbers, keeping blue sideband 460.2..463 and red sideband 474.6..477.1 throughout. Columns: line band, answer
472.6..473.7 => -0.05 nm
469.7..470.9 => 0.07 nm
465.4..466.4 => 0.03 nm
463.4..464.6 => 0.09 nm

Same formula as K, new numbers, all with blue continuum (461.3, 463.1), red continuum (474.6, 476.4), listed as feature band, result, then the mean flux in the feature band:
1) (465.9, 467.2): 0.153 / 3.13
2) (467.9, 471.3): 0.158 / 3.33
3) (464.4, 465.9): 0.146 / 3.23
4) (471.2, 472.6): 0.019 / 3.39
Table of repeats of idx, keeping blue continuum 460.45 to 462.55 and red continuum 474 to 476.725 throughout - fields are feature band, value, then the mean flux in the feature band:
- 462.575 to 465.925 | 0.07 mag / 3.31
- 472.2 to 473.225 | -0.06 mag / 3.48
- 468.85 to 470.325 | -0.01 mag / 3.42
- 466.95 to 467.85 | 0.12 mag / 3.09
